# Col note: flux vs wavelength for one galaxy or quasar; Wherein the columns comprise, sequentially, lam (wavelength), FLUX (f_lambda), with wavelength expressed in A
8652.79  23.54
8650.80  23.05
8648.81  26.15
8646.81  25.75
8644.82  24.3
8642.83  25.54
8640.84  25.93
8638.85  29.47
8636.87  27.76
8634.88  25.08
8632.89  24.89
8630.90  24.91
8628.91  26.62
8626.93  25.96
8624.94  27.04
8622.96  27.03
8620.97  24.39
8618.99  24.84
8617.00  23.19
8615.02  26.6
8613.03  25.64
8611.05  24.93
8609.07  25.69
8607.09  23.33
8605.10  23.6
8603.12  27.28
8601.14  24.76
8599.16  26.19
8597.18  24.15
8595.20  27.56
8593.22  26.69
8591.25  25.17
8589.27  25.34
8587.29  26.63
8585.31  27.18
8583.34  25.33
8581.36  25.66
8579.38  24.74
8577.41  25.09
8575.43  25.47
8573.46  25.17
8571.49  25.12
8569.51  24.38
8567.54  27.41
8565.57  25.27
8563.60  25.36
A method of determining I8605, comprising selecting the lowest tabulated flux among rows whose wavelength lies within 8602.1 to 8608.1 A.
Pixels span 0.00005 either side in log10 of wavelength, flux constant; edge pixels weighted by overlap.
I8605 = 23.33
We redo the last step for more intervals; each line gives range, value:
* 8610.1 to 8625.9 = 23.19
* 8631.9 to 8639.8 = 24.89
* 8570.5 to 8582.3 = 24.74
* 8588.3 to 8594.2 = 25.17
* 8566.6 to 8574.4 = 24.38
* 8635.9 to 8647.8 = 24.3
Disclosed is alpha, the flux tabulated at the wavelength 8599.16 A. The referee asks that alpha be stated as 26.19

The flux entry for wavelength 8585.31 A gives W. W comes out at 27.18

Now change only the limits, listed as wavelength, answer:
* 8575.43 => 25.47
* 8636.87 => 27.76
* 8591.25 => 25.17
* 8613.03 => 25.64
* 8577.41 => 25.09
